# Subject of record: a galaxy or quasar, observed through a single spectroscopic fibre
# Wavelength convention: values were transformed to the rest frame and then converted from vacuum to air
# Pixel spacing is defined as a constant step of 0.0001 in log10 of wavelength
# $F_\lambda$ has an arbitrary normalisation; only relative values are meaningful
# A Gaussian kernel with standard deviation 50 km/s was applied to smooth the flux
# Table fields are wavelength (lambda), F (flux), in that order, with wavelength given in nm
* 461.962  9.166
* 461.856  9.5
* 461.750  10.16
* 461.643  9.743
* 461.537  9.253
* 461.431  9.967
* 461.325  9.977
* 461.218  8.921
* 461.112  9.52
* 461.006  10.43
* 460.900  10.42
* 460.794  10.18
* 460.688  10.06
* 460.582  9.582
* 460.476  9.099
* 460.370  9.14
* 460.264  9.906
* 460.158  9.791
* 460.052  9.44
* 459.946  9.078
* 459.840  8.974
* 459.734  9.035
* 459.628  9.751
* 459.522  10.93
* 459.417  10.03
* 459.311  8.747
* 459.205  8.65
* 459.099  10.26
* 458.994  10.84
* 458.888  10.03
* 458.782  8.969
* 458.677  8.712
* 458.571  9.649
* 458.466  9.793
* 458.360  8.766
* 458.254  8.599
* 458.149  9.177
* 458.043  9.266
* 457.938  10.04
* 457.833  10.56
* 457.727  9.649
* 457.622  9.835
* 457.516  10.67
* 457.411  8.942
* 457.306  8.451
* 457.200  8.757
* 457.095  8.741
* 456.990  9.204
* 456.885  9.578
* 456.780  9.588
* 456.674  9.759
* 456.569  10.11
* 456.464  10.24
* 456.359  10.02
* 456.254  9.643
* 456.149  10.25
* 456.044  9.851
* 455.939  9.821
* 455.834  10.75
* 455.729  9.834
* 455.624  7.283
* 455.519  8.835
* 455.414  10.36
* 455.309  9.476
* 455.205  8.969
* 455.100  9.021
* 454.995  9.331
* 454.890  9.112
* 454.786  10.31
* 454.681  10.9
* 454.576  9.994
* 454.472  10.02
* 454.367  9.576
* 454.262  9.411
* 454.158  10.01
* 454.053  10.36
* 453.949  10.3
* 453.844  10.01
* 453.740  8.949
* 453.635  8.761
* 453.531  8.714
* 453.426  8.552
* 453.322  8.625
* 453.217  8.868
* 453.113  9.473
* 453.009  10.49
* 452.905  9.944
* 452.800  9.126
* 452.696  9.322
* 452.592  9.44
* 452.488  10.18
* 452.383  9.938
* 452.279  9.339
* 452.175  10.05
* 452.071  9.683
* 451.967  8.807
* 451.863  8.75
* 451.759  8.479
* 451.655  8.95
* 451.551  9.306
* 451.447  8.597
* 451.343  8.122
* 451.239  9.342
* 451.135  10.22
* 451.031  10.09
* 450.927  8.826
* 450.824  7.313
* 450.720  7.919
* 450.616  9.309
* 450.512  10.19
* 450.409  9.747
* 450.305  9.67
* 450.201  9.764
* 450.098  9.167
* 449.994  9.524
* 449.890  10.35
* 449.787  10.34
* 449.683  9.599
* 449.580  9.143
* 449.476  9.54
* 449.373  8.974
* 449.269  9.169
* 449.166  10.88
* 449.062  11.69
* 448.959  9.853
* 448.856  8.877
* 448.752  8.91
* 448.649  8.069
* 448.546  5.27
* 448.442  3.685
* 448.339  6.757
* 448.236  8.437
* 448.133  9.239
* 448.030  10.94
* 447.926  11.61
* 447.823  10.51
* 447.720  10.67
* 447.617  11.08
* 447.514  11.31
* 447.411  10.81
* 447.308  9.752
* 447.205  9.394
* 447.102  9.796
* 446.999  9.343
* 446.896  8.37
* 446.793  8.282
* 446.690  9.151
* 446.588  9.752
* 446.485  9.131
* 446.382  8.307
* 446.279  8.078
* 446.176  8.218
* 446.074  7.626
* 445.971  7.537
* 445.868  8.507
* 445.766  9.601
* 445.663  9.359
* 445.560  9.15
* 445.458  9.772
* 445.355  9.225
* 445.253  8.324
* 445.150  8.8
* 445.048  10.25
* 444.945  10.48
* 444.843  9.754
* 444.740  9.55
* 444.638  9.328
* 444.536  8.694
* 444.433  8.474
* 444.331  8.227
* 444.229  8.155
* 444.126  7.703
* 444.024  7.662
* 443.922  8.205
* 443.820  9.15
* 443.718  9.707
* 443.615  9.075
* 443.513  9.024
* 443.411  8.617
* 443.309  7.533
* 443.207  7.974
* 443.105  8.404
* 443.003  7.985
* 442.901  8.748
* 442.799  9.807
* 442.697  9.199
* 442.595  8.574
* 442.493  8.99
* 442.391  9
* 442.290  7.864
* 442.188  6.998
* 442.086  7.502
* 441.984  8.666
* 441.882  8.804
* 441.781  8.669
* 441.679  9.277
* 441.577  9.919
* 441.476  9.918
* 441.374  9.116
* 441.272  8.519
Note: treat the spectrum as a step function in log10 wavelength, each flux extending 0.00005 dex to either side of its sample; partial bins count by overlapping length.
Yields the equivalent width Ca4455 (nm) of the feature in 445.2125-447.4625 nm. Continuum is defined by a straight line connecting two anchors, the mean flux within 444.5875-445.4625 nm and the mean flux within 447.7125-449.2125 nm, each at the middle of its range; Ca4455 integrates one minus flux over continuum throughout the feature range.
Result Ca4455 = 0.07 nm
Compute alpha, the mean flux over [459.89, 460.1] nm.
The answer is 9.24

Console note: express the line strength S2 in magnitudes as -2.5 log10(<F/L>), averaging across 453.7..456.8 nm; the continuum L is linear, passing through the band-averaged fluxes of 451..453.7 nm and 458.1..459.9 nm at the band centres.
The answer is -0.04 mag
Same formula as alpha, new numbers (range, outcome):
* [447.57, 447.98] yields 11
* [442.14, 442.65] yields 8.31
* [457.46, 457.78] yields 10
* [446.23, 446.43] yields 8.18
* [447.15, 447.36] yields 9.58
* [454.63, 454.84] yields 10.6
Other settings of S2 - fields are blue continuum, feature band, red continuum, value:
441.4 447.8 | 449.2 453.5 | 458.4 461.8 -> -0.01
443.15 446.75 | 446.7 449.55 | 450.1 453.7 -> -0.04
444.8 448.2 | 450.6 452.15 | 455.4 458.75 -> 0.07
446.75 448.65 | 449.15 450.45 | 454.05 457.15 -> -0.04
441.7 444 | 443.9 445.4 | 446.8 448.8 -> -0.01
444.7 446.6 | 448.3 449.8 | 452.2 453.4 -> 0.07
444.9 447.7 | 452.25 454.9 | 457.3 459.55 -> -0.02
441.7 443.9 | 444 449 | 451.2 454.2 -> -0.01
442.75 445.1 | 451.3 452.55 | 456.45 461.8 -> 0.00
